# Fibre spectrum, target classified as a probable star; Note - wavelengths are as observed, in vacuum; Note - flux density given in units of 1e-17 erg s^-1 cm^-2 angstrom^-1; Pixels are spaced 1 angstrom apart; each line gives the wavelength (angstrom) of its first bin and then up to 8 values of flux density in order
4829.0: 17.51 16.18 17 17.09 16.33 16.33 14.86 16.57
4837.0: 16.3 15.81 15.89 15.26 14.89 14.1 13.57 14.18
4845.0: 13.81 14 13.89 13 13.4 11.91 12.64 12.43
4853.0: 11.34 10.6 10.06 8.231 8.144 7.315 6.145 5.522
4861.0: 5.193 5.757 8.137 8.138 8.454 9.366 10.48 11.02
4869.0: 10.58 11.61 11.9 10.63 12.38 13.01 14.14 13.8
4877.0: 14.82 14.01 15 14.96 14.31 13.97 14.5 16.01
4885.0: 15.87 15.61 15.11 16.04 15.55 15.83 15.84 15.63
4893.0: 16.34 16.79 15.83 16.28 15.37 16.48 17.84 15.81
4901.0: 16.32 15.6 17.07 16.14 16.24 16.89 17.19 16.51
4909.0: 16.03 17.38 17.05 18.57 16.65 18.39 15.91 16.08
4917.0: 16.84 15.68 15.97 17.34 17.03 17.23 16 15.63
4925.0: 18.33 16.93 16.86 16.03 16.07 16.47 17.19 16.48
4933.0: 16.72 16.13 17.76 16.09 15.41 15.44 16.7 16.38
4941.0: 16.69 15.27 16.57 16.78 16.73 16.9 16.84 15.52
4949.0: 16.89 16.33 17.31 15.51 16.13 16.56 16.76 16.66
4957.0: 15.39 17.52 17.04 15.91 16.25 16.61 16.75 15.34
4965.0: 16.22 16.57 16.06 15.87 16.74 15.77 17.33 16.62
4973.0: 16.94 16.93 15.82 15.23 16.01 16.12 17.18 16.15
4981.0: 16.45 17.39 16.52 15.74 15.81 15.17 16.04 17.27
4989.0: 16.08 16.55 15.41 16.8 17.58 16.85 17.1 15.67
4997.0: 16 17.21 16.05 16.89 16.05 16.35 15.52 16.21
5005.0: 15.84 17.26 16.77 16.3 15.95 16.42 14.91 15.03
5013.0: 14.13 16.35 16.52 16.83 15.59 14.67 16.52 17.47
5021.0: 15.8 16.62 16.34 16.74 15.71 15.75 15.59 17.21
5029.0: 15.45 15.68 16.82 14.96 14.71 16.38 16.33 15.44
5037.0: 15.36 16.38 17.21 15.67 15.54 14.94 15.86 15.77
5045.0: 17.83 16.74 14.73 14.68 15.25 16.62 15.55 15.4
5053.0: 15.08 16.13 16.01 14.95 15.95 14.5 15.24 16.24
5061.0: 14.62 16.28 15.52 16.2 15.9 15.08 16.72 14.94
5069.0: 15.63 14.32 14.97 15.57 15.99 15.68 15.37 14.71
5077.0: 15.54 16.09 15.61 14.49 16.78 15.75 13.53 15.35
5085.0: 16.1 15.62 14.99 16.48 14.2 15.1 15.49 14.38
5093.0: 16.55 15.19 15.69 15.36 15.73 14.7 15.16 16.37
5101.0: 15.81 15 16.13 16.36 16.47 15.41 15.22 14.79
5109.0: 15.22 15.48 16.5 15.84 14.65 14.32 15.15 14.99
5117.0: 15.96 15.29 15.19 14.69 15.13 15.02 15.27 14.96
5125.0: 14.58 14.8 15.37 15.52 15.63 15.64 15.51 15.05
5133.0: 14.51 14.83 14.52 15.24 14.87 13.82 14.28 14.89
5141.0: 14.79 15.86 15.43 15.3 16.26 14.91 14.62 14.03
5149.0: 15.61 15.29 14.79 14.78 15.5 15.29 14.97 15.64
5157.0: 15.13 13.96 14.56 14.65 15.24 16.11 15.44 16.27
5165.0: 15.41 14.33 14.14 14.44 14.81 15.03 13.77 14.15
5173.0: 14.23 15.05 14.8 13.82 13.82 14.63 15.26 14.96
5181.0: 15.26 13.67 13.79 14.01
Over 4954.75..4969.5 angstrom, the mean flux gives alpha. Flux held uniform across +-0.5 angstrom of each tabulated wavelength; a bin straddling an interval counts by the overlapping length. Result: 16.4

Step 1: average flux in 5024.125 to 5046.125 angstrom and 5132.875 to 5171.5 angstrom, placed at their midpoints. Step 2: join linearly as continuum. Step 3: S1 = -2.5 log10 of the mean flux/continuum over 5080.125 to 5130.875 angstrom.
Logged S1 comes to 0.00 mag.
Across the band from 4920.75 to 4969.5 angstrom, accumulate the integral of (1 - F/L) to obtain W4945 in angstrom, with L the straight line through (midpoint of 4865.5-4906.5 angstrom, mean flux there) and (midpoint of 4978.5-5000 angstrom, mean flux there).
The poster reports -2.4 angstrom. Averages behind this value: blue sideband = 14.7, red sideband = 16.4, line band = 16.5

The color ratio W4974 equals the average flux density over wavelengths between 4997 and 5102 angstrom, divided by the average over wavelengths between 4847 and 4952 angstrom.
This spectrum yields 1.1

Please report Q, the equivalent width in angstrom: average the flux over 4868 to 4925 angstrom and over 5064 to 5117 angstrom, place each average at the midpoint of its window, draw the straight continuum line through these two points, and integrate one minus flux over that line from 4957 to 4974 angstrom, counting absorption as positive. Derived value -1.0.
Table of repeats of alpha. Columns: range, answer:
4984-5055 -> 16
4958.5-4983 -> 16.4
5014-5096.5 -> 15.7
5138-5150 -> 15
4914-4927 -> 16.7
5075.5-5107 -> 15.5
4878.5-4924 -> 16.2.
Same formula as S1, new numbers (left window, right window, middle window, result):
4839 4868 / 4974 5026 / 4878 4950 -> -0.24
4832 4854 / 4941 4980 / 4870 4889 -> 0.06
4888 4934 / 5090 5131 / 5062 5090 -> 0.01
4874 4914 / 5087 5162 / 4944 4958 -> -0.05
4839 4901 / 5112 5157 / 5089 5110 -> -0.05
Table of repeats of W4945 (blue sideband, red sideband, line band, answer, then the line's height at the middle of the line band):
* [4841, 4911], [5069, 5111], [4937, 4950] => -2.18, 14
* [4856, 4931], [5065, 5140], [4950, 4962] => -1.48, 14.7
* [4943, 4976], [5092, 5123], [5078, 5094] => 0.20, 15.6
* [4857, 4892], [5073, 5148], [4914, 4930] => -4.85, 12.7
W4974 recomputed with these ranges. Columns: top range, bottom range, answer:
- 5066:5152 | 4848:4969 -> 1.03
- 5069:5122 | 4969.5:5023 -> 0.95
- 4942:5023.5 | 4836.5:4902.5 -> 1.25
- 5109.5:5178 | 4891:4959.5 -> 0.91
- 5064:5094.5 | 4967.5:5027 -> 0.95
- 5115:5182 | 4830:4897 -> 1.14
